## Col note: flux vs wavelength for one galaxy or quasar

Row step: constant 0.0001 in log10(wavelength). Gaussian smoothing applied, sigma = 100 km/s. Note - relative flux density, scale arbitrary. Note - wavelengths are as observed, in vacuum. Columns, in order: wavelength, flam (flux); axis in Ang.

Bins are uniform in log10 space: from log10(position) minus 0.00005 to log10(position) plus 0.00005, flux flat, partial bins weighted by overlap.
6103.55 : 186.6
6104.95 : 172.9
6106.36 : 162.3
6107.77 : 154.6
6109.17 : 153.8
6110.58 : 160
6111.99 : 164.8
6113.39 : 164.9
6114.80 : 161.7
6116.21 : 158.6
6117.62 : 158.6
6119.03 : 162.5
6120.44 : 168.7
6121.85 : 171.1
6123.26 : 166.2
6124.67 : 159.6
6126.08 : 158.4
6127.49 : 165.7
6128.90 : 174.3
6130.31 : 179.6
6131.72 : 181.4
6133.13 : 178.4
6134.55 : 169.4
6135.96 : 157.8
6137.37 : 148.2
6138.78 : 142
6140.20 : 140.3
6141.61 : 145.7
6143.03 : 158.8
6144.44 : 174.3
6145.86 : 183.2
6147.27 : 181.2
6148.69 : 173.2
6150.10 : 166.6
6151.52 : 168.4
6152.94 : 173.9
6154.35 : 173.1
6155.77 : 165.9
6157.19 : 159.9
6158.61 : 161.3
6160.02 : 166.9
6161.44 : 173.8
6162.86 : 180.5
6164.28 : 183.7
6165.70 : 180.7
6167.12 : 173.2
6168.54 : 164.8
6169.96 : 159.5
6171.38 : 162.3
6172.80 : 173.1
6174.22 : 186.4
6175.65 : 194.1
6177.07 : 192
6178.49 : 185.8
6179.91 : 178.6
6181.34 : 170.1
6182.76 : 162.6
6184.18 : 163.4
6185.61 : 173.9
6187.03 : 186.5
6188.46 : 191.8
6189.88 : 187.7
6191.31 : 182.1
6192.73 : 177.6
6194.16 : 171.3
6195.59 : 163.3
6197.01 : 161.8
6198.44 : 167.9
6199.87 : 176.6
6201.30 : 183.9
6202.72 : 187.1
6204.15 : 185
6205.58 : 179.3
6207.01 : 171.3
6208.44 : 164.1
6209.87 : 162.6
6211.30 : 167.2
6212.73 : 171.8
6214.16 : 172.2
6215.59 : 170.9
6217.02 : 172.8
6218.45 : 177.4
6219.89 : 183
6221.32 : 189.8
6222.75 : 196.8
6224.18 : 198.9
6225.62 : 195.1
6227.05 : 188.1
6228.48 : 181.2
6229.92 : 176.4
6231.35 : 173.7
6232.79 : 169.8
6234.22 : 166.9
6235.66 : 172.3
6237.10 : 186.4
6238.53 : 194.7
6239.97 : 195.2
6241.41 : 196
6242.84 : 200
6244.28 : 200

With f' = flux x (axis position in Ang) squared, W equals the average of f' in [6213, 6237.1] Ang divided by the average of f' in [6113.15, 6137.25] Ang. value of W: 1.12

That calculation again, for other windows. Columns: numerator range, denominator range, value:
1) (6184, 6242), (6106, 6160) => 1.12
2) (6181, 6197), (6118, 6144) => 1.10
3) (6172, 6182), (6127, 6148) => 1.12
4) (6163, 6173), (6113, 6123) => 1.06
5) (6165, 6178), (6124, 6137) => 1.06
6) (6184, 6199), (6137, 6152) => 1.10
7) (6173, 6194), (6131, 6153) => 1.11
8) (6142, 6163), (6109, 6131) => 1.04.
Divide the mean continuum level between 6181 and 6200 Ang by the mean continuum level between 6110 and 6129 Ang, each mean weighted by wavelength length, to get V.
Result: 1.1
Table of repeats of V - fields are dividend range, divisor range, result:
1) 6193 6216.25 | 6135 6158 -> 1.06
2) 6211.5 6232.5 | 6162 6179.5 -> 1.02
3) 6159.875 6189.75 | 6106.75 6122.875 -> 1.09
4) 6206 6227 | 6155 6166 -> 1.04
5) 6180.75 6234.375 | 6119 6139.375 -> 1.07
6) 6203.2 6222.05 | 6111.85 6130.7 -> 1.06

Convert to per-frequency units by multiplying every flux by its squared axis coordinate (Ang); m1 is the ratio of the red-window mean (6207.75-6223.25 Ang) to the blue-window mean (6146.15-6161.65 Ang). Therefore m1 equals 1.1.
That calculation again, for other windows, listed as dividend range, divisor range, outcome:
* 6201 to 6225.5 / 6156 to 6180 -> 1.04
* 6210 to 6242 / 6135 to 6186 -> 1.09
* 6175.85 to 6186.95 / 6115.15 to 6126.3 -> 1.11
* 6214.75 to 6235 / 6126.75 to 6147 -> 1.13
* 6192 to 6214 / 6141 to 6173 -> 1.03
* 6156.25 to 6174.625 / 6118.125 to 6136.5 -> 1.03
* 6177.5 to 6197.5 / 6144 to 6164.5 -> 1.03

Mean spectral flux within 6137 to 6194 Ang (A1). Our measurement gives 172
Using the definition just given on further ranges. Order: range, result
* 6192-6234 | 177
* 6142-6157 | 171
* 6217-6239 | 183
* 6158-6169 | 173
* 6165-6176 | 174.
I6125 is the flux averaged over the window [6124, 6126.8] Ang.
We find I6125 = 159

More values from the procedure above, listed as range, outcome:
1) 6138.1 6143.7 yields 146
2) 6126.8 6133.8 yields 176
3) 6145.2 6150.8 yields 176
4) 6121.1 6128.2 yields 164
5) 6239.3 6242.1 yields 195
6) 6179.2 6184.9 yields 169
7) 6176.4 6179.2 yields 189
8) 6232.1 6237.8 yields 174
